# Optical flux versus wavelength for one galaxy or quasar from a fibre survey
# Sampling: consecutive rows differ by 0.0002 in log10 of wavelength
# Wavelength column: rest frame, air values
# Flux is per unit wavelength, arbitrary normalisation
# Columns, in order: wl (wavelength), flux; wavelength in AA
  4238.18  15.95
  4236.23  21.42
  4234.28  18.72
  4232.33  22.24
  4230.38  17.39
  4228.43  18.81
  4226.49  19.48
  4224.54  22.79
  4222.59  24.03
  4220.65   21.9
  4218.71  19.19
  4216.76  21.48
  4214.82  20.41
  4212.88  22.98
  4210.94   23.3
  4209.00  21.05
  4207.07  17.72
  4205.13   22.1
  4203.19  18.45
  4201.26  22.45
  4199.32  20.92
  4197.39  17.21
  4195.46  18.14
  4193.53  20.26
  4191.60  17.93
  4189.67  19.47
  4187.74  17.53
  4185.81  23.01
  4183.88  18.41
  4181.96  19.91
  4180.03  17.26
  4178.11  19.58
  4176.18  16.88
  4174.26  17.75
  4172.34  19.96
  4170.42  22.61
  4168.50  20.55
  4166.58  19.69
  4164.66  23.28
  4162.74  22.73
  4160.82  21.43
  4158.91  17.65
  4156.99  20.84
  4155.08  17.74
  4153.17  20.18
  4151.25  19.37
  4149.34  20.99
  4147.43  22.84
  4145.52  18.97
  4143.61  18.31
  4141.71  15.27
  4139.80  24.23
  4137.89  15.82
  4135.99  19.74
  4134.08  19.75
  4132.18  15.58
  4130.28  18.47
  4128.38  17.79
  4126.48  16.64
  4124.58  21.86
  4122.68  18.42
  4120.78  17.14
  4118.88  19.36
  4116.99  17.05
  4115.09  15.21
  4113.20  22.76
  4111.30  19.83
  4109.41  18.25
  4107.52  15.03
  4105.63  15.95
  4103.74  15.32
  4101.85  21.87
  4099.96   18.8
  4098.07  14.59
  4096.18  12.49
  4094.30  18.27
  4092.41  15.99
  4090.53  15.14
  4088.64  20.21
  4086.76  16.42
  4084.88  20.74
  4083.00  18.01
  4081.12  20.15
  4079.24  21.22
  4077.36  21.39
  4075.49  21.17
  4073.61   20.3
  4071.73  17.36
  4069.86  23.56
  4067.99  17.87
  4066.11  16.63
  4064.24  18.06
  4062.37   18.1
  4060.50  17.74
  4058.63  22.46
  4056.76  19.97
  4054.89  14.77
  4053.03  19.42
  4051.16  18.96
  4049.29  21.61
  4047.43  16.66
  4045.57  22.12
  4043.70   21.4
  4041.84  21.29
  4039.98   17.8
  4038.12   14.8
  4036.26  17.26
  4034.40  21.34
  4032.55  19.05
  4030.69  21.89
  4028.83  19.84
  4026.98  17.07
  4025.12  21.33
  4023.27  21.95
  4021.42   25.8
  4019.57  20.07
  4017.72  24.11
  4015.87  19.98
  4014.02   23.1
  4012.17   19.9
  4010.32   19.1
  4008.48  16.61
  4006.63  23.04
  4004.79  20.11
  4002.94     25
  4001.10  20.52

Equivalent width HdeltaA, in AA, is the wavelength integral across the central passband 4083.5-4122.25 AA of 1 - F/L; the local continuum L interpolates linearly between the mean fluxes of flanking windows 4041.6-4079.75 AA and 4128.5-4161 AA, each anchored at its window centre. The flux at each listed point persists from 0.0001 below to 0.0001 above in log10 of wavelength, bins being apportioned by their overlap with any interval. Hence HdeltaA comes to 3.7 AA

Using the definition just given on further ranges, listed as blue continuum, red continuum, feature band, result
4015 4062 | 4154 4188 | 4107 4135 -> 2.3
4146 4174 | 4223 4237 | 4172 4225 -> 0.9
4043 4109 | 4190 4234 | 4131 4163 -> 0.2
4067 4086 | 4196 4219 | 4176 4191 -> 1.0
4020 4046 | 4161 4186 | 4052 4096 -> 2.9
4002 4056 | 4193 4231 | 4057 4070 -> 0.8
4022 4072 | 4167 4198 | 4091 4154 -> 3.4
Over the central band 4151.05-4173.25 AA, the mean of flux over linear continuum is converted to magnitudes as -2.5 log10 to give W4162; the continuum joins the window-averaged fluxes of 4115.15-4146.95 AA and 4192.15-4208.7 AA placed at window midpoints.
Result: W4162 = -0.09 mag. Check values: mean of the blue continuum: 18.4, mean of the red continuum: 19.7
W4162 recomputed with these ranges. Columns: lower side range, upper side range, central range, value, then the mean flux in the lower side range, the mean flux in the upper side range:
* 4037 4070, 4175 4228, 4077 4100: 0.08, 18.9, 20.1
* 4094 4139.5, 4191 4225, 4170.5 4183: 0.05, 17.8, 20.7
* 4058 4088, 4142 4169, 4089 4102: 0.18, 19.4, 20.2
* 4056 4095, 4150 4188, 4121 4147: 0.06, 19.1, 19.9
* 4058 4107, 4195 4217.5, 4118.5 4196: 0.02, 18.4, 20.6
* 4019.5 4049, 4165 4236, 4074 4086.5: -0.01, 20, 20.1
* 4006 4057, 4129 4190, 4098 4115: 0.09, 20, 19.5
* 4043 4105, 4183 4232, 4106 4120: 0.06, 18.7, 20.3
